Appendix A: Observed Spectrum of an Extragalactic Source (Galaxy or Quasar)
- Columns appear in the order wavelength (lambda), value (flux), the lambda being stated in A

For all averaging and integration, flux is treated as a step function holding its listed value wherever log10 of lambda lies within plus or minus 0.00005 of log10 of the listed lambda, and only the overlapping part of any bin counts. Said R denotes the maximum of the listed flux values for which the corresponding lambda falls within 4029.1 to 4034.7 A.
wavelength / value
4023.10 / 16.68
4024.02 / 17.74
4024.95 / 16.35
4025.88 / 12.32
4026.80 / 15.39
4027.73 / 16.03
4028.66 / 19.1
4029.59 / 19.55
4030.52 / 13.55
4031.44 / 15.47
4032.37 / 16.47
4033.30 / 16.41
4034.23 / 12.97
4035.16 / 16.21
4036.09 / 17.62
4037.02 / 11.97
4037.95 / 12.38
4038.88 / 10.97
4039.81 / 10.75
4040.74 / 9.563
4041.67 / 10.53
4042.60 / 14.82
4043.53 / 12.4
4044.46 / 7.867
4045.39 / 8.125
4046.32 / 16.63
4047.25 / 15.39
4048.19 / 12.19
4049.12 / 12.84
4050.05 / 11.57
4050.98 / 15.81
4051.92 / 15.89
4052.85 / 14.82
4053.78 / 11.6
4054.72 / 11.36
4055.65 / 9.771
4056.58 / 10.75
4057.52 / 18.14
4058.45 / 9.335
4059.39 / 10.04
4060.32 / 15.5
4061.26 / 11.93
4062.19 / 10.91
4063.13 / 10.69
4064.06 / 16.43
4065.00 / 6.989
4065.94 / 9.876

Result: 19.55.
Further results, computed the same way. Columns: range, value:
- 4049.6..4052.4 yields 15.89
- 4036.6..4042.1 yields 12.38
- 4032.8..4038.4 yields 17.62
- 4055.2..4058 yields 18.14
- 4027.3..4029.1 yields 19.1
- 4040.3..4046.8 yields 16.63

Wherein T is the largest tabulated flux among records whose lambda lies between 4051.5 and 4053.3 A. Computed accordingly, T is 15.89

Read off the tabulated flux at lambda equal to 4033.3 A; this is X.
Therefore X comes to 16.41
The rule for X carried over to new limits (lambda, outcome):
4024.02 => 17.74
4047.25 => 15.39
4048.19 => 12.19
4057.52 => 18.14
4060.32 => 15.5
